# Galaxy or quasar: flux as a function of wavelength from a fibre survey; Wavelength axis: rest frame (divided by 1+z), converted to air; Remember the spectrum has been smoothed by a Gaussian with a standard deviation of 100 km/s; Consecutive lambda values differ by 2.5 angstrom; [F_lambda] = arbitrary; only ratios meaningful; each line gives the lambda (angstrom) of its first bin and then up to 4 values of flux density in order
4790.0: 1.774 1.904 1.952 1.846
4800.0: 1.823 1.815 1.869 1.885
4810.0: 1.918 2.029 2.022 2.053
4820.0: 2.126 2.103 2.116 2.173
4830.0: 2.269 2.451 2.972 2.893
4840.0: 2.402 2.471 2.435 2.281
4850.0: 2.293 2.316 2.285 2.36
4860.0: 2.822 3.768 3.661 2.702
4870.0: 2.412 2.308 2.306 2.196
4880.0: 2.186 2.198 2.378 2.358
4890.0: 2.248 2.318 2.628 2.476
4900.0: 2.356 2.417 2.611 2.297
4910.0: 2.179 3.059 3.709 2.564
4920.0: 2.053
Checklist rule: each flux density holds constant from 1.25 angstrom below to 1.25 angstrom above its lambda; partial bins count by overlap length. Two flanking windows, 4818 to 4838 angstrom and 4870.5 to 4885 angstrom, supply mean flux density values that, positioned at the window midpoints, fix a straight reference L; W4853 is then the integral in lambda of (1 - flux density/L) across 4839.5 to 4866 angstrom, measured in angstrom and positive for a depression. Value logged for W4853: -3.9 angstrom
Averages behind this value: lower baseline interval 2.36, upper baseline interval 2.26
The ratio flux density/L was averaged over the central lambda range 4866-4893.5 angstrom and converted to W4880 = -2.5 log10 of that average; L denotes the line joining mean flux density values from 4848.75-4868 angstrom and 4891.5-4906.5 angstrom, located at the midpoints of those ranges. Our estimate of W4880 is 0.121 mag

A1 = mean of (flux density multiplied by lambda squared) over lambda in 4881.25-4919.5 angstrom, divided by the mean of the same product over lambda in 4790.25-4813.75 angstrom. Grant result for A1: 1.38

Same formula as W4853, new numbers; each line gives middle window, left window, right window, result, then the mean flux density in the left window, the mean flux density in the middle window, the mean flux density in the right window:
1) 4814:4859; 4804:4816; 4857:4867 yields 3.74 angstrom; 1.94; 2.34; 3.18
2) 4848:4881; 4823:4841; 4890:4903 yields -1.95 angstrom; 2.45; 2.58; 2.42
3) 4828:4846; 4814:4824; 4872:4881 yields -3.47 angstrom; 2.08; 2.54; 2.25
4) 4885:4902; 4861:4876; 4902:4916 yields 2.29 angstrom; 2.87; 2.4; 2.71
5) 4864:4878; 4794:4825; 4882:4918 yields -1.55 angstrom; 1.96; 2.6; 2.53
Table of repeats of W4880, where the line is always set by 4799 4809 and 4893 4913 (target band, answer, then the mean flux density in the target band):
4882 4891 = 0.031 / 2.3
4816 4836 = -0.142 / 2.27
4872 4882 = 0.033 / 2.24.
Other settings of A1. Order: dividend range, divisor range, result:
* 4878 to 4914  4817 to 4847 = 1.04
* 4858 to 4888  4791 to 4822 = 1.38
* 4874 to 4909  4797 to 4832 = 1.21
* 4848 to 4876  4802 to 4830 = 1.33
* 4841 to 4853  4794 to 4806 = 1.30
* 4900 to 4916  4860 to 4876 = 0.95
